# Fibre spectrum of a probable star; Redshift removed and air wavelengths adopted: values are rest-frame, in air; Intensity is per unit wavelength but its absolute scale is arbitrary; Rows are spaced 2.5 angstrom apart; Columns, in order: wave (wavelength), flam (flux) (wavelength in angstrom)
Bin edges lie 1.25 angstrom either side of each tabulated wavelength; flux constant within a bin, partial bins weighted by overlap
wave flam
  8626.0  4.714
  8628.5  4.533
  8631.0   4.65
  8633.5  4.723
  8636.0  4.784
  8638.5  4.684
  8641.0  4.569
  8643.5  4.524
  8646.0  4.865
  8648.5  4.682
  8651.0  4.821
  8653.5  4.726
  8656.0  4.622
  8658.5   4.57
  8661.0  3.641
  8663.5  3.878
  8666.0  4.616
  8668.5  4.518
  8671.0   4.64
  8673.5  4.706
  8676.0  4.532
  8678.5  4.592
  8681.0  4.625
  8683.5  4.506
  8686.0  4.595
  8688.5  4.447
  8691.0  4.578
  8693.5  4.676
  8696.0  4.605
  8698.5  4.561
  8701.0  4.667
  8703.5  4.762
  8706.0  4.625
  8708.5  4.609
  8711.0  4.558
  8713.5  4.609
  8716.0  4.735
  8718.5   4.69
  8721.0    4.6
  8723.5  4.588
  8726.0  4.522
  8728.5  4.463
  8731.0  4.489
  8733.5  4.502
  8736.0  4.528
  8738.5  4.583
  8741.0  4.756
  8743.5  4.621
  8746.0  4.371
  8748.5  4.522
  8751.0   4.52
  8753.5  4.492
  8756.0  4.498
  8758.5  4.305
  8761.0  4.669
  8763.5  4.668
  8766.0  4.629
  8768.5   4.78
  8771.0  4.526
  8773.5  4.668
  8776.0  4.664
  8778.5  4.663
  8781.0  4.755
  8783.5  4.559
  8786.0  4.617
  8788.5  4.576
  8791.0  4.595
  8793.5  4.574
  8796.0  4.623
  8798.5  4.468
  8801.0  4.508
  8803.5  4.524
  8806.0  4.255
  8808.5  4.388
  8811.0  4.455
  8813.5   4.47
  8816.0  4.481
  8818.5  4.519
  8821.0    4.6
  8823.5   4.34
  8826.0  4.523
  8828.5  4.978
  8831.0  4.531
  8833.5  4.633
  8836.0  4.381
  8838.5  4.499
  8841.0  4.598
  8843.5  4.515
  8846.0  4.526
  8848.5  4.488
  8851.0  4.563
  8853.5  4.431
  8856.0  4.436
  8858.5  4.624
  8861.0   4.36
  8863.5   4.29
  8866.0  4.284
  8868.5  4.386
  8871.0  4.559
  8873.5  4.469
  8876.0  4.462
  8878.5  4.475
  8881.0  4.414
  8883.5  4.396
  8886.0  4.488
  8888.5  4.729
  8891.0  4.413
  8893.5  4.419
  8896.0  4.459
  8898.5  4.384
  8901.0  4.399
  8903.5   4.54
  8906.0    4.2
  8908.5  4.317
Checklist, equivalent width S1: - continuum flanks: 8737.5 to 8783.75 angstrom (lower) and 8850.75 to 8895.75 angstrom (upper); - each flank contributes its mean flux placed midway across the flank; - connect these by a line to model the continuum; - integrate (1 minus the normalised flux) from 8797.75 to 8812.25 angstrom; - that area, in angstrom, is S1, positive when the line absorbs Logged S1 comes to 0.3 angstrom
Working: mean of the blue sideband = 4.59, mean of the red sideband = 4.45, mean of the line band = 4.43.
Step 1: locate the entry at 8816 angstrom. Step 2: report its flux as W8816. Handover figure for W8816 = 4.481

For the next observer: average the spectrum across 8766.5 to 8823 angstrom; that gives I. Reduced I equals 4.56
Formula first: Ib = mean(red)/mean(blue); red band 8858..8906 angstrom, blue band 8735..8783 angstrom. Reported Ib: 1.0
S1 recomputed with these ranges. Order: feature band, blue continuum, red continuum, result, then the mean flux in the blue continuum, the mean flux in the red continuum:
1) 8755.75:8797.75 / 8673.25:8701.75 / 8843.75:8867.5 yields -0.9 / 4.59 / 4.45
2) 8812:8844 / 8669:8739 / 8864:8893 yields -0.3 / 4.59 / 4.46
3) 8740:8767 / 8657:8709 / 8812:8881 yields -0.2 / 4.52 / 4.5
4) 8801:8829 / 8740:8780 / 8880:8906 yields 0.2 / 4.58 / 4.45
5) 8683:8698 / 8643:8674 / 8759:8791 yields -0.1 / 4.52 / 4.64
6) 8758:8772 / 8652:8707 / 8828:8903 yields -0.3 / 4.53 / 4.48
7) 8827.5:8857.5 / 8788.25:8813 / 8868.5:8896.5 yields -0.4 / 4.49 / 4.48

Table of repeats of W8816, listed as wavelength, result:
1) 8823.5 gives 4.34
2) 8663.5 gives 3.878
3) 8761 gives 4.669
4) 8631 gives 4.65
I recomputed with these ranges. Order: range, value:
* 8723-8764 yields 4.53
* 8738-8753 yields 4.56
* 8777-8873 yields 4.52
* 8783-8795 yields 4.59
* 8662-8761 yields 4.56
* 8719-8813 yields 4.56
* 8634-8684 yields 4.56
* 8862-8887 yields 4.42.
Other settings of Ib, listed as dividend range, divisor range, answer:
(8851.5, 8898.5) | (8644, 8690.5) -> 0.98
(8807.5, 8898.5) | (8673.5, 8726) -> 0.97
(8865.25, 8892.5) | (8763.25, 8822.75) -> 0.98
